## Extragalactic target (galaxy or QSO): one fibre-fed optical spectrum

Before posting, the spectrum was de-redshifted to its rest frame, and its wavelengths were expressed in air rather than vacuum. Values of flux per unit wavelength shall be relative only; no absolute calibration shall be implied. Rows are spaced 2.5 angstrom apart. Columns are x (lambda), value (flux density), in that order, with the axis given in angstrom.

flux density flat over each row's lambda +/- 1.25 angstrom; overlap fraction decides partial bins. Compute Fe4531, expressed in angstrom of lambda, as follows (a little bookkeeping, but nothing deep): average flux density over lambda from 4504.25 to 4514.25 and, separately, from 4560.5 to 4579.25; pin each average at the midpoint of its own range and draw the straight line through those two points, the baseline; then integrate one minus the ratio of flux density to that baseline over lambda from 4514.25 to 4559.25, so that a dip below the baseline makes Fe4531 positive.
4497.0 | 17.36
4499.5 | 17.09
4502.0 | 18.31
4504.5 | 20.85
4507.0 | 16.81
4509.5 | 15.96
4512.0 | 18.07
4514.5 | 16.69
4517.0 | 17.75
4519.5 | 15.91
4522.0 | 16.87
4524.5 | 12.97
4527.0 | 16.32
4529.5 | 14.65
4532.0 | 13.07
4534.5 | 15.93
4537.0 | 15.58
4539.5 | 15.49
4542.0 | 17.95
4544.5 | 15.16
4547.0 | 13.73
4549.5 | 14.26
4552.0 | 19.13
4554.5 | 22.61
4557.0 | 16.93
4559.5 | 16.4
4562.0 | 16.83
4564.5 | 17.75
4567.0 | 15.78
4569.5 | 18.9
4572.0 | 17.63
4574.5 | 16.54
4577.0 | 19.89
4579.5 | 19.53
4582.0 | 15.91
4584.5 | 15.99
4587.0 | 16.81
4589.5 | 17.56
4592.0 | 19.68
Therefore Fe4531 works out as 3.7 angstrom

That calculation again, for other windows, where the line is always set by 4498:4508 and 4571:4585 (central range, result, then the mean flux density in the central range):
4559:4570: 0.4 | 17.1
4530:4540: 1.7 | 15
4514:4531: 2.2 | 15.8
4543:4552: 1.4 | 15.1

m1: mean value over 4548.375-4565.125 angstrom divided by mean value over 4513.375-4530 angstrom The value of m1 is 1.11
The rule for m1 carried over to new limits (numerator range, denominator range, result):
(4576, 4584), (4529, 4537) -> 1.24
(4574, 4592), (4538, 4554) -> 1.09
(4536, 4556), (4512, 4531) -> 1.05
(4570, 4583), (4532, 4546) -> 1.14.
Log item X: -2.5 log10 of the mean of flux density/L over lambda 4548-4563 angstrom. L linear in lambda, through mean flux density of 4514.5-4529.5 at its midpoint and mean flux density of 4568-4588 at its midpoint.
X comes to -0.044 mag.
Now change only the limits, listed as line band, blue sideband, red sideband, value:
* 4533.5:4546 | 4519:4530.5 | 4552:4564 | 0.04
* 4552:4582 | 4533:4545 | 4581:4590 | -0.11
